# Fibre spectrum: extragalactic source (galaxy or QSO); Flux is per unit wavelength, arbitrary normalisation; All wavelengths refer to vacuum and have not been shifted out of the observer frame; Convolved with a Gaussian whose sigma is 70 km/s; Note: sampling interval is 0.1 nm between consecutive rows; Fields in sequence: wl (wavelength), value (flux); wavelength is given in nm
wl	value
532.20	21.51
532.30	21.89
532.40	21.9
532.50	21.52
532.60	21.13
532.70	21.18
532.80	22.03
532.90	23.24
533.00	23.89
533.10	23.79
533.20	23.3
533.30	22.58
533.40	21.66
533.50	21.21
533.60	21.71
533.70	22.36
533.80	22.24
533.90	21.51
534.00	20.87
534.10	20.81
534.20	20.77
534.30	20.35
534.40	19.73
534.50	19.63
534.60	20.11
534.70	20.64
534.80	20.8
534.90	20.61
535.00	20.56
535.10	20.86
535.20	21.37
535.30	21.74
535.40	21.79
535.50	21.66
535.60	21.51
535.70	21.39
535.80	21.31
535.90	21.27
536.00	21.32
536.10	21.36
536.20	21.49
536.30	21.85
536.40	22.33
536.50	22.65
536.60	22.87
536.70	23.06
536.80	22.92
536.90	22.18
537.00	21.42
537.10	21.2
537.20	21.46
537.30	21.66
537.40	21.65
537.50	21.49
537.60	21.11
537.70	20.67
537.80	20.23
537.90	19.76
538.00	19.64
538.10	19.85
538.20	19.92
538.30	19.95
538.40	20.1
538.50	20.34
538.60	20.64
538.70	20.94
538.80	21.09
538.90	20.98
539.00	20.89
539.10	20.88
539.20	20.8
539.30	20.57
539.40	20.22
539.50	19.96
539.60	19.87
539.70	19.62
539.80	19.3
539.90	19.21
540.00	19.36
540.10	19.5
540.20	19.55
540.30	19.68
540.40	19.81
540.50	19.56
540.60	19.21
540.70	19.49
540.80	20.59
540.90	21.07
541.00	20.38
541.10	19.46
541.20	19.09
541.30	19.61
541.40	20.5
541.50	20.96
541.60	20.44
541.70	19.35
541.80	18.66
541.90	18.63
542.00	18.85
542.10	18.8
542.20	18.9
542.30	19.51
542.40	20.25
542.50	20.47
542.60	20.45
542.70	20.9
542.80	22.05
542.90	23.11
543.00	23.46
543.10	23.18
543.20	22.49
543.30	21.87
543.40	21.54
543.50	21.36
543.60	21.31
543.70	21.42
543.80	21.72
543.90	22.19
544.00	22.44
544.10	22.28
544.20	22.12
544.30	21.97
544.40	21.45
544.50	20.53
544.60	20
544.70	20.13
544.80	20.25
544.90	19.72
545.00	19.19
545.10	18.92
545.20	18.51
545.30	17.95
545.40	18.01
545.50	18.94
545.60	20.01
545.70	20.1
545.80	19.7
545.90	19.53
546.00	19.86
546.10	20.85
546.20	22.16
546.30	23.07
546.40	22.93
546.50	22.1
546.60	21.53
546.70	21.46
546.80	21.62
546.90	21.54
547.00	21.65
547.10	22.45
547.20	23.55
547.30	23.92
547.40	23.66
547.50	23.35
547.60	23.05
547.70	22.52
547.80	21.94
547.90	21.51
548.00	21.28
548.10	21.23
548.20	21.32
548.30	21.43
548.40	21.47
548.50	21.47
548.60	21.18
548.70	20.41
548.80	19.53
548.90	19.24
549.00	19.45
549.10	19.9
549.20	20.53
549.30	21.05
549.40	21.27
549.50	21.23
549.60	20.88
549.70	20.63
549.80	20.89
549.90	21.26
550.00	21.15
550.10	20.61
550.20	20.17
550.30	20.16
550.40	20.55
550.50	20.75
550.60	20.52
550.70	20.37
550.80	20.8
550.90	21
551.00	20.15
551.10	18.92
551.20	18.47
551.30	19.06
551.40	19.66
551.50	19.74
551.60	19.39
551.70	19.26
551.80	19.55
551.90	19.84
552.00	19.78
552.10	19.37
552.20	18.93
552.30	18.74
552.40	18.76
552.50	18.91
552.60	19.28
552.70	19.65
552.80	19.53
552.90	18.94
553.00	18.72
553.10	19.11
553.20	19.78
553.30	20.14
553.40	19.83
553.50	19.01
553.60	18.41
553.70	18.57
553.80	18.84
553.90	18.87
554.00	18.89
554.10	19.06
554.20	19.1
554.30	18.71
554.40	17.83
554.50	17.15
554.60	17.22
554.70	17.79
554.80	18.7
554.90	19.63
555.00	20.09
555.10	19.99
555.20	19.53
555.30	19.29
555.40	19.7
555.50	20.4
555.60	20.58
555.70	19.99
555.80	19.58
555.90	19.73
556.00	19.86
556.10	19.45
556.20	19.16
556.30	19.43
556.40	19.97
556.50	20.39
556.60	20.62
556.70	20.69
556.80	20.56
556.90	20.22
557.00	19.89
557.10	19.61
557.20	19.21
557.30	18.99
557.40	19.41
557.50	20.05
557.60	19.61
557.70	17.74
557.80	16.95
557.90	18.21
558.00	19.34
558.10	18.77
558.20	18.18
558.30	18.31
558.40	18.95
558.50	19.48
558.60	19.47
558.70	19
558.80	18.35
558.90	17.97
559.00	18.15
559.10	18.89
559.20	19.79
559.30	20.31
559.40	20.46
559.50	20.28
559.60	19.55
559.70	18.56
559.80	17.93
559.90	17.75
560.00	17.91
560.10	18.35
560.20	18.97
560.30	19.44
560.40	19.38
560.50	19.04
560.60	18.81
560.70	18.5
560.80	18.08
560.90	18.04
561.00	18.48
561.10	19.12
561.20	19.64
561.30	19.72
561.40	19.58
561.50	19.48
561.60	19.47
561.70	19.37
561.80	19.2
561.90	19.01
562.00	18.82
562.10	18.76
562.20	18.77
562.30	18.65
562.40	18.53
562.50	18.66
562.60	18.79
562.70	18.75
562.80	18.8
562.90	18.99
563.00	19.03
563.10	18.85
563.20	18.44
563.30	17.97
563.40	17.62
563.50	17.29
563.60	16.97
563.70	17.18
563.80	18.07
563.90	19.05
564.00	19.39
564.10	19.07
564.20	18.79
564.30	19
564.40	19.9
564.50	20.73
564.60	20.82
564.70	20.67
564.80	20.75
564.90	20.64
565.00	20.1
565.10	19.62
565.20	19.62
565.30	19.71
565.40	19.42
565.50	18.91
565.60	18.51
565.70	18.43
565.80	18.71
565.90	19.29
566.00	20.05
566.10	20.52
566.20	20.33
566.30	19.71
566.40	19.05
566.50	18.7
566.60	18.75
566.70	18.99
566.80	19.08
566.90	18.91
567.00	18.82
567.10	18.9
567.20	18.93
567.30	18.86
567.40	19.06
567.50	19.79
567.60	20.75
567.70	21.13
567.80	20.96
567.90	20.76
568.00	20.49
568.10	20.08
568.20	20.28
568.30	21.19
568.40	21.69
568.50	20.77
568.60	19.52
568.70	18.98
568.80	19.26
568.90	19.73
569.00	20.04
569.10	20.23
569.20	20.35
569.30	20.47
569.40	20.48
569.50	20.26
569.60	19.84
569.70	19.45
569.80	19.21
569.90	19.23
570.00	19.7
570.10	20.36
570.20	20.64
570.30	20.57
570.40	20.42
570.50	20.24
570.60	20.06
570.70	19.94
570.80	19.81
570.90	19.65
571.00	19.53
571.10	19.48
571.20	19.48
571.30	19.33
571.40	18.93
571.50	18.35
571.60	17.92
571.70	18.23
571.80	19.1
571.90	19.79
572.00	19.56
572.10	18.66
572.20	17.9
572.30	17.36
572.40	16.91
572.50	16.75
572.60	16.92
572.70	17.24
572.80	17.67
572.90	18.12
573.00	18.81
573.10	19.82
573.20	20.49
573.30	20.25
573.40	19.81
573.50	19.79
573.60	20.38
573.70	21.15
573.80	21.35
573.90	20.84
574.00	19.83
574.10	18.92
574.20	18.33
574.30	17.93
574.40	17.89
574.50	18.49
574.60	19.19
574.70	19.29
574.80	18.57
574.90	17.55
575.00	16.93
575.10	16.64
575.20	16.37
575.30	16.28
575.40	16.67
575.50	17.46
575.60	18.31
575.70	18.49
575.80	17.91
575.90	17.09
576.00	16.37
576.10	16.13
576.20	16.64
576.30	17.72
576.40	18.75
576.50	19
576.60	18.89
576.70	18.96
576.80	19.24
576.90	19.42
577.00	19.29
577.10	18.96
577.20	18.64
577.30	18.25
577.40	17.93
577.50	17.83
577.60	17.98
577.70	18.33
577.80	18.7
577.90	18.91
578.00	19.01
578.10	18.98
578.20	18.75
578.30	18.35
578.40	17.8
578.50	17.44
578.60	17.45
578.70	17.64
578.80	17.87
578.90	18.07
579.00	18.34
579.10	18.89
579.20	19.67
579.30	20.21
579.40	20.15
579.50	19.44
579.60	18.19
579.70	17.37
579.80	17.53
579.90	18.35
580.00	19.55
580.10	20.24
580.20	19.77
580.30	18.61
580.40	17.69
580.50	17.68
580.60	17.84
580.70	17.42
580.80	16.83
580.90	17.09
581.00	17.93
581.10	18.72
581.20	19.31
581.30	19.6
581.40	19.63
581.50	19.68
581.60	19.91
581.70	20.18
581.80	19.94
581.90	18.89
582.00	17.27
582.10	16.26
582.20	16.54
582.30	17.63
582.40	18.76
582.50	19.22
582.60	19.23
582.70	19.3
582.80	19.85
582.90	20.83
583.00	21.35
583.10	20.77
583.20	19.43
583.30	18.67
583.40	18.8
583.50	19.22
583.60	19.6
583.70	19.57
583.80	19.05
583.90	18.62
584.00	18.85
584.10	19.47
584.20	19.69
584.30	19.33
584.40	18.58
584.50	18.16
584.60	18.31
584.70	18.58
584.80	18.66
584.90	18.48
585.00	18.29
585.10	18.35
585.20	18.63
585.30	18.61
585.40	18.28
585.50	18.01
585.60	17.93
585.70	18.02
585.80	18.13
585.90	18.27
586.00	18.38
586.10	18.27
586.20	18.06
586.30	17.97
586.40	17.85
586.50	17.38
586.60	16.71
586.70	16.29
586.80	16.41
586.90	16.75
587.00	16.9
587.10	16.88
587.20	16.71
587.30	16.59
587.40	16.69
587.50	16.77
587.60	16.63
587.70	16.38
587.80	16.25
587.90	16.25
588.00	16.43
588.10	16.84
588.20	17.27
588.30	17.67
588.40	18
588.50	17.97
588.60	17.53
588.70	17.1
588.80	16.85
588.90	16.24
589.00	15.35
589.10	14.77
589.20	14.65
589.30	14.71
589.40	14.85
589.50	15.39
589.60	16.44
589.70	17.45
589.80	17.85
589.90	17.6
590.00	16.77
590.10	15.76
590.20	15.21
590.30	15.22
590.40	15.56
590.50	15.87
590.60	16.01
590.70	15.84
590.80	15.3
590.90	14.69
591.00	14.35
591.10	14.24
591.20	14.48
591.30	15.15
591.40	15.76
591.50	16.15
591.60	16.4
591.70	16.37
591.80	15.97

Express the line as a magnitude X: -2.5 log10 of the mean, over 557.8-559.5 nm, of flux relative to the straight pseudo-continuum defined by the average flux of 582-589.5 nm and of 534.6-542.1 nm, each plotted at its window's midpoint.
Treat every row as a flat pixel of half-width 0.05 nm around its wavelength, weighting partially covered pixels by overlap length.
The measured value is 0.026 mag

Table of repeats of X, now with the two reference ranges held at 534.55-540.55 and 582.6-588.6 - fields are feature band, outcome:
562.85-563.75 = 0.079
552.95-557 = 0.027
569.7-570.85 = -0.055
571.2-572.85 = 0.041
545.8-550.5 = -0.057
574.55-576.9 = 0.054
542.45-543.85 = -0.066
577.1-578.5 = 0.010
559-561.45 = 0.032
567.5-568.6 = -0.086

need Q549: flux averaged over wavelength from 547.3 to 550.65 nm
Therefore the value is 21.1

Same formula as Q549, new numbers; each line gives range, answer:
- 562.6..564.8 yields 18.9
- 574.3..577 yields 17.9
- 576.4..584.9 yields 18.8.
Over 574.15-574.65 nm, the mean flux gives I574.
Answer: 18.4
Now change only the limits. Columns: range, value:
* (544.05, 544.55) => 21.7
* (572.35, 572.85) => 17.1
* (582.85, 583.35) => 20.2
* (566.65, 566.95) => 19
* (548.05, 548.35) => 21.3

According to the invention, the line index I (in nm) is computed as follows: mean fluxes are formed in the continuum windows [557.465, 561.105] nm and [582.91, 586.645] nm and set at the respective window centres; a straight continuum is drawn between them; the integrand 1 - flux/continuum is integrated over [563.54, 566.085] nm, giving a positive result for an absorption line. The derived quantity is -0.08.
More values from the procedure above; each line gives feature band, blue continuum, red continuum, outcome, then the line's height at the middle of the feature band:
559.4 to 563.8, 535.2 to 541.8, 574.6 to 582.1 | 0.14 nm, 19.3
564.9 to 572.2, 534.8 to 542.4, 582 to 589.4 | -0.32 nm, 18.8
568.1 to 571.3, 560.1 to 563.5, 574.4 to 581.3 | -0.25 nm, 18.5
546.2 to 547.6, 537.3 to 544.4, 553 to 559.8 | -0.17 nm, 20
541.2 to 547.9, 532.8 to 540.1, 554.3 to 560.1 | -0.21 nm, 20.4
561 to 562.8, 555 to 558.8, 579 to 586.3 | 0.03 nm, 19.3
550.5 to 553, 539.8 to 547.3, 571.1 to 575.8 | 0.06 nm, 20.1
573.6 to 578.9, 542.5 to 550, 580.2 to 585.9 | 0.25 nm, 19.2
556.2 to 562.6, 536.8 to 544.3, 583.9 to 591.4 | 0.02 nm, 19.2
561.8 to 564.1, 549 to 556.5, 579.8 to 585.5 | 0.10 nm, 19.3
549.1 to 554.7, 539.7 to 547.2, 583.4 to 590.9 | 0.09 nm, 19.9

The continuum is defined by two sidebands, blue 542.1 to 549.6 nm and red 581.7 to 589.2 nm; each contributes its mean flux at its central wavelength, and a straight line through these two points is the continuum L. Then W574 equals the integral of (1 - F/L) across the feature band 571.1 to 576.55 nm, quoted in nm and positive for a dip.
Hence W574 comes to 0.14 nm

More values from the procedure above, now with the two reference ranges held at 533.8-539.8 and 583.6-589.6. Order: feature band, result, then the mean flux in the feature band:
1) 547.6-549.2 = -0.06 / 21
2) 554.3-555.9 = 0.04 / 19.2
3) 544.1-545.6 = 0.04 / 19.9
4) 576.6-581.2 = -0.12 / 18.5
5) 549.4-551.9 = -0.03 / 20.2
